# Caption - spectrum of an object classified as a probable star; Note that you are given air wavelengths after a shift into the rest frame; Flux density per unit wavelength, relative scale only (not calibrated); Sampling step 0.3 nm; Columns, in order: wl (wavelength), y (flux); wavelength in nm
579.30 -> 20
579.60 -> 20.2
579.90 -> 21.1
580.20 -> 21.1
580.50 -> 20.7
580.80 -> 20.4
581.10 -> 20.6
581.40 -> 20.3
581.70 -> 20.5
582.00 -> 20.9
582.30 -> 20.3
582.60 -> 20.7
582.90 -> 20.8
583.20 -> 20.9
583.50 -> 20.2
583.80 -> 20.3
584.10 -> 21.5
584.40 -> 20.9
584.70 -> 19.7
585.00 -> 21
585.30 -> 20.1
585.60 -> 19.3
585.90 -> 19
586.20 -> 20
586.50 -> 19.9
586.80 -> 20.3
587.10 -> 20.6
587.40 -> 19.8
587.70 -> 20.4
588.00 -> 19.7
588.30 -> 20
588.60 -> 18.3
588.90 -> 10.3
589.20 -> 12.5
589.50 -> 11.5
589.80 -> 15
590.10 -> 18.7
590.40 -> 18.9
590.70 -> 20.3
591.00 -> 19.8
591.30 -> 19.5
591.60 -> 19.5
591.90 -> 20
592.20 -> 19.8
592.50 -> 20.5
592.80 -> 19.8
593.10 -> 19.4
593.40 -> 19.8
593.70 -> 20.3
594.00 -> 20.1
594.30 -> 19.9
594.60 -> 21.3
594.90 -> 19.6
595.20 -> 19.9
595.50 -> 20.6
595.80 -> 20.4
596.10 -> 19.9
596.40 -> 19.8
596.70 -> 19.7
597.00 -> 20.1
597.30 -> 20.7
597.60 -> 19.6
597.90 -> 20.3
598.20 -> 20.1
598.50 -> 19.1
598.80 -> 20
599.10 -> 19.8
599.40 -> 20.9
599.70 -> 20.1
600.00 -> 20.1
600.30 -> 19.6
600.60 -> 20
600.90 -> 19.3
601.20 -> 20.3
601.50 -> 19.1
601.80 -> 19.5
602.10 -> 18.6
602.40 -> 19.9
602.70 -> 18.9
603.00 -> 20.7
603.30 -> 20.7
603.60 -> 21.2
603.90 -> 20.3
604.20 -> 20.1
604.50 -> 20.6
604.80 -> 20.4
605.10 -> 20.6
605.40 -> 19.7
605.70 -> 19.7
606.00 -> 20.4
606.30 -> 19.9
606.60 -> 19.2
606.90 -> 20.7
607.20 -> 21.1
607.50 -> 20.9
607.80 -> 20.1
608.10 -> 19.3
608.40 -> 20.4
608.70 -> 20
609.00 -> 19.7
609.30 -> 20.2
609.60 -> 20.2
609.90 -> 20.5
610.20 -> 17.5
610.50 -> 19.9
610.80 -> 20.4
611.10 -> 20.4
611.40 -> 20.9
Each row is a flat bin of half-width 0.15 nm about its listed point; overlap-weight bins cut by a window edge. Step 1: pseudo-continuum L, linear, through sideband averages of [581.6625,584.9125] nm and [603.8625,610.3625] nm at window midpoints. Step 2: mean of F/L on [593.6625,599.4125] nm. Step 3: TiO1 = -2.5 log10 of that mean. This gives 0.01 mag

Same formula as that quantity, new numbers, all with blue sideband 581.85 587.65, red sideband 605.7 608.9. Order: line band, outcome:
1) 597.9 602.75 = 0.03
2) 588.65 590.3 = 0.40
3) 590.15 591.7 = 0.04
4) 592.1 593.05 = 0.02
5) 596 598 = 0.01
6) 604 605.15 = -0.01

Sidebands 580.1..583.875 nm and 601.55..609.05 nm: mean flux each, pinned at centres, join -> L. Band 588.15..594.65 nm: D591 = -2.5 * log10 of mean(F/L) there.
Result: 0.11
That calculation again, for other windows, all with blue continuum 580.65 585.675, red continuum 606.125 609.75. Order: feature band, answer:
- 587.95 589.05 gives 0.21 mag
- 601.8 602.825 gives 0.06 mag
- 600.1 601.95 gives 0.03 mag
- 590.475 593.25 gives 0.03 mag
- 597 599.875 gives 0.01 mag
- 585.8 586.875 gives 0.04 mag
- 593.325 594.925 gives 0.01 mag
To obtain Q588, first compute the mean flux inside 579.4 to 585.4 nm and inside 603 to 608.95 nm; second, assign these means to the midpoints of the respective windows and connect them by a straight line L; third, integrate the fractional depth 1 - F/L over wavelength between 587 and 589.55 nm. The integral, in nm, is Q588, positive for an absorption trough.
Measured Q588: 0.42 nm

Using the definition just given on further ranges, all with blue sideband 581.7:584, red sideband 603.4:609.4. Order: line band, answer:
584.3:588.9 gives 0.21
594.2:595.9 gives 0.01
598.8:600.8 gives 0.03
